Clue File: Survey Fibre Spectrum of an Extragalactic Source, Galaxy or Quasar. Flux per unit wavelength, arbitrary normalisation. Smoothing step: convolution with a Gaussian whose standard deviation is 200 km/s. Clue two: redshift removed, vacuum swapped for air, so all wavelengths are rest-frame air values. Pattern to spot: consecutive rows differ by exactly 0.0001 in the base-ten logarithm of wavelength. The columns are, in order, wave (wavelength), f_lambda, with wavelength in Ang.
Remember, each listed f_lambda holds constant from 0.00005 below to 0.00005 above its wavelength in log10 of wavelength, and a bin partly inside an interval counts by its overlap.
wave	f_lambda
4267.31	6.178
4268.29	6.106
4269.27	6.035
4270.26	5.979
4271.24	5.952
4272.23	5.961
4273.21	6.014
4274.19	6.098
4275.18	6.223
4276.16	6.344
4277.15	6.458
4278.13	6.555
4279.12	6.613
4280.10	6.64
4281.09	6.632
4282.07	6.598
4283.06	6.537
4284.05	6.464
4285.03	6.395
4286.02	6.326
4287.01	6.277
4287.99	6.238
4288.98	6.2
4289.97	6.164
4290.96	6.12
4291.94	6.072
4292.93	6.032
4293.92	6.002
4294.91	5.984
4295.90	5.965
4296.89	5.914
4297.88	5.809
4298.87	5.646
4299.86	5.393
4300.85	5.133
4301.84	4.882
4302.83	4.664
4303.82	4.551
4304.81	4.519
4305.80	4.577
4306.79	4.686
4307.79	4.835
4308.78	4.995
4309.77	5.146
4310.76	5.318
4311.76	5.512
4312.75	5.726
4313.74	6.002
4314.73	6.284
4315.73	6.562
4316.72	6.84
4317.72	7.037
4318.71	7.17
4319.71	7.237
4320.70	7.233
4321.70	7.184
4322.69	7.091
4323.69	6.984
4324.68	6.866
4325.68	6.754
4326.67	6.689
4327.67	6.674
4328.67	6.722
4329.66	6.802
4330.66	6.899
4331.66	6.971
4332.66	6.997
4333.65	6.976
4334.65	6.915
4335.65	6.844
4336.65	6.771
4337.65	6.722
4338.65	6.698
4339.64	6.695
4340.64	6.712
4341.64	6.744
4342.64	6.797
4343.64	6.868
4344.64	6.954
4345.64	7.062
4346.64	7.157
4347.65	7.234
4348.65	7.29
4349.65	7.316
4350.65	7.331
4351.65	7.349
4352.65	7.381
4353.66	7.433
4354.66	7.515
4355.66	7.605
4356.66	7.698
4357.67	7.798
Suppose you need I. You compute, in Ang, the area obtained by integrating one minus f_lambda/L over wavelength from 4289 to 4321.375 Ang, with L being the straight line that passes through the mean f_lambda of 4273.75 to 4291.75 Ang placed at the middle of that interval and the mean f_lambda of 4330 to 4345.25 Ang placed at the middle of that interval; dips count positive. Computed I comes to 4.0 Ang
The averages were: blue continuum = 6.38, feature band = 5.76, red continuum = 6.84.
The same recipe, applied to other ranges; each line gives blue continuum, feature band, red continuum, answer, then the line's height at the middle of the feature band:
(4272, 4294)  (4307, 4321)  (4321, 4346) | 1.18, 6.65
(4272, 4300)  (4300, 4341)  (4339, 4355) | 3.05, 6.72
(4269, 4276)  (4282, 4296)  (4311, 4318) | -0.24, 6.11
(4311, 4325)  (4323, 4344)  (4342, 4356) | 0.39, 6.95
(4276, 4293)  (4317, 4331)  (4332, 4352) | -0.35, 6.79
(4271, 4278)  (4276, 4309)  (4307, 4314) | -0.39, 5.74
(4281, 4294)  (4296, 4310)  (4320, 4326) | 3.24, 6.62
